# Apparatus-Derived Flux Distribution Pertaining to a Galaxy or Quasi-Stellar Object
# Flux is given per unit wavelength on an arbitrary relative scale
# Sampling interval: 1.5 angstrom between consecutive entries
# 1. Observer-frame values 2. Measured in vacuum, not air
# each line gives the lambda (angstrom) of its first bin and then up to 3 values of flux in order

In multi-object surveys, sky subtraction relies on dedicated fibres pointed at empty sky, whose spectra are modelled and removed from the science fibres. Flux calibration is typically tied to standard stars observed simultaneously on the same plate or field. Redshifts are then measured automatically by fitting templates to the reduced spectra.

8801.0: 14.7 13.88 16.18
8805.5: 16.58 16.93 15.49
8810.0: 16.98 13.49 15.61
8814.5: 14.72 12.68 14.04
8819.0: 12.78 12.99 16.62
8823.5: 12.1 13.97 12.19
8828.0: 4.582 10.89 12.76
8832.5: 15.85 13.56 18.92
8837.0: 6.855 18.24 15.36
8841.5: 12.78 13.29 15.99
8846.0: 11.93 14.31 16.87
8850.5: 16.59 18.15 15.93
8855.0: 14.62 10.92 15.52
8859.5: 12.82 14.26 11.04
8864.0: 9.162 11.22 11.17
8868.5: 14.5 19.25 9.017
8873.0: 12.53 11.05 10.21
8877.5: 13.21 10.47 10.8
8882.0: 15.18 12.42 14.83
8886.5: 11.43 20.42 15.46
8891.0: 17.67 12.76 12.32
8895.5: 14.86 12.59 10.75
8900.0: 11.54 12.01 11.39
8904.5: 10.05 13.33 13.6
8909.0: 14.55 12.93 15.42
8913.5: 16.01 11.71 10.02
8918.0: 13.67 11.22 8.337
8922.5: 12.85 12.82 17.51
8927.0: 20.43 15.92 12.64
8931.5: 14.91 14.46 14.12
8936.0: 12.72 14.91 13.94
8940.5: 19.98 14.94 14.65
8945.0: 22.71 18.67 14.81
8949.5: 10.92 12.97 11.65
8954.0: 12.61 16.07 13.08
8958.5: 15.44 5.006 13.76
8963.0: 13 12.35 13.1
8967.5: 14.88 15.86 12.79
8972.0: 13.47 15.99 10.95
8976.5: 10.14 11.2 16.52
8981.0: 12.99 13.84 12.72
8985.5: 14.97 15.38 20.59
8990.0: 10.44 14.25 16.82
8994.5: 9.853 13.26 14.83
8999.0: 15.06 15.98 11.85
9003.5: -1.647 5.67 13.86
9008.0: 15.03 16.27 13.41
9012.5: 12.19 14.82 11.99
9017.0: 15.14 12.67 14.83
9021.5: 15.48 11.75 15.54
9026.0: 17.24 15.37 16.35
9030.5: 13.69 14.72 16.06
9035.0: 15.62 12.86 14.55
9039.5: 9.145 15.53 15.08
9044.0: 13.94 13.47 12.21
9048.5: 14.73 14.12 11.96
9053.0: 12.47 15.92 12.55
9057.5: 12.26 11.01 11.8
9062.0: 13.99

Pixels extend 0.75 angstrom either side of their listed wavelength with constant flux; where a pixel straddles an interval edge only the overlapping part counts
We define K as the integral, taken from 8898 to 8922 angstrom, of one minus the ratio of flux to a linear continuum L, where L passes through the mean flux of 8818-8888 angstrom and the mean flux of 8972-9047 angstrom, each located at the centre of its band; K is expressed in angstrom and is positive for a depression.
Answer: 2.01 angstrom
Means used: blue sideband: 13.3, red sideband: 13.6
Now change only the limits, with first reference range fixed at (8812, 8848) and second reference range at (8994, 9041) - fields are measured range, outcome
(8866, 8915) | 0.82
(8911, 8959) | -3.61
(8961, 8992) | -0.84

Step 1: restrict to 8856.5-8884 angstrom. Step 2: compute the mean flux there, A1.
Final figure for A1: 12.4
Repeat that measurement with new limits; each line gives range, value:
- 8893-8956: 13.9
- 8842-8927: 13.4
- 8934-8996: 14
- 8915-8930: 13.5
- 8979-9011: 13.2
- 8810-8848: 13.5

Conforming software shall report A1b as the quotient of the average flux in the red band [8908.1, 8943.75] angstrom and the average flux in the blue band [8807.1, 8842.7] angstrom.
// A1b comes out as 1.04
